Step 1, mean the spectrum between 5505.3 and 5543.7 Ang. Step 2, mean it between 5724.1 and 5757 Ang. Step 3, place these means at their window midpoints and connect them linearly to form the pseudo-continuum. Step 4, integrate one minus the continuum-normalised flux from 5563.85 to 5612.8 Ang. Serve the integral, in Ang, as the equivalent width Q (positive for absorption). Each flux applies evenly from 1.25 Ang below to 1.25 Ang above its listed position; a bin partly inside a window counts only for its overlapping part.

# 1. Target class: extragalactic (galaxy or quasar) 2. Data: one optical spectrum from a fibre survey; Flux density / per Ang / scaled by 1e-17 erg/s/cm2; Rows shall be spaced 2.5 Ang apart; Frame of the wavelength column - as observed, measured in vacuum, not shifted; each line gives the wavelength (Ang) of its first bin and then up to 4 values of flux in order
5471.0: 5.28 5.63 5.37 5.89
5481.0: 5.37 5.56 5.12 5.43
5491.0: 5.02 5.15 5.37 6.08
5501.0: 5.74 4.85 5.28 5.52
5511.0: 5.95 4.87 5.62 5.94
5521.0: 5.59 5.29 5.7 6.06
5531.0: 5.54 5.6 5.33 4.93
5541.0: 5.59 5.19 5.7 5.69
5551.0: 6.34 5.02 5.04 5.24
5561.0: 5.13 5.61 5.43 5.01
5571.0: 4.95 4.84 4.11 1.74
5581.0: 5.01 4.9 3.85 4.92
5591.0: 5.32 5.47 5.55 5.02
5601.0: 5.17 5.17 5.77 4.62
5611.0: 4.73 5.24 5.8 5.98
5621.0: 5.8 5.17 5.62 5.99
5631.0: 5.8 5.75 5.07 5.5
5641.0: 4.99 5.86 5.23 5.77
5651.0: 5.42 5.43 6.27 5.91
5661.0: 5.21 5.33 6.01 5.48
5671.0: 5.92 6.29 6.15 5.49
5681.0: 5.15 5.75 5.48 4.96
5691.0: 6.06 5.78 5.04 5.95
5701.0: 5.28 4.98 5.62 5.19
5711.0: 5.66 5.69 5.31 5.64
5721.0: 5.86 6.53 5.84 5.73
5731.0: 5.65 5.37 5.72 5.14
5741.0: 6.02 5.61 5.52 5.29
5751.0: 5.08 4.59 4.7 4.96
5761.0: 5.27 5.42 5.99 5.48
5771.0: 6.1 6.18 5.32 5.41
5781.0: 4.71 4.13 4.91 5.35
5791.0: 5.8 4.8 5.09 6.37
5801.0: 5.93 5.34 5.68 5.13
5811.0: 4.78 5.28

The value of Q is 5.79 Ang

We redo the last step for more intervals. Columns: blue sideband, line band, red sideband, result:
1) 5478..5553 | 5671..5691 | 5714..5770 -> -0.59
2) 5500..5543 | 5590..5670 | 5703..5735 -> 1.22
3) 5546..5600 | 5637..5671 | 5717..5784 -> -2.46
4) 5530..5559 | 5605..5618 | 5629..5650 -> 0.54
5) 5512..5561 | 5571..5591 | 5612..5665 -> 4.38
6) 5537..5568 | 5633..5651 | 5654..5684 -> 0.71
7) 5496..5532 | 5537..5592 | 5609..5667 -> 5.72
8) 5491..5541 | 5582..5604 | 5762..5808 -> 1.75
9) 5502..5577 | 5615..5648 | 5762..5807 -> -1.14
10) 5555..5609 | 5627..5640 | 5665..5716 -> -0.95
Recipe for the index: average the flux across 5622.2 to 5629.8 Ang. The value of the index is 5.6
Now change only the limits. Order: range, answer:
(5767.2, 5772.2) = 5.79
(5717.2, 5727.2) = 5.96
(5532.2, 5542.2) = 5.36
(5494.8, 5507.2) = 5.47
